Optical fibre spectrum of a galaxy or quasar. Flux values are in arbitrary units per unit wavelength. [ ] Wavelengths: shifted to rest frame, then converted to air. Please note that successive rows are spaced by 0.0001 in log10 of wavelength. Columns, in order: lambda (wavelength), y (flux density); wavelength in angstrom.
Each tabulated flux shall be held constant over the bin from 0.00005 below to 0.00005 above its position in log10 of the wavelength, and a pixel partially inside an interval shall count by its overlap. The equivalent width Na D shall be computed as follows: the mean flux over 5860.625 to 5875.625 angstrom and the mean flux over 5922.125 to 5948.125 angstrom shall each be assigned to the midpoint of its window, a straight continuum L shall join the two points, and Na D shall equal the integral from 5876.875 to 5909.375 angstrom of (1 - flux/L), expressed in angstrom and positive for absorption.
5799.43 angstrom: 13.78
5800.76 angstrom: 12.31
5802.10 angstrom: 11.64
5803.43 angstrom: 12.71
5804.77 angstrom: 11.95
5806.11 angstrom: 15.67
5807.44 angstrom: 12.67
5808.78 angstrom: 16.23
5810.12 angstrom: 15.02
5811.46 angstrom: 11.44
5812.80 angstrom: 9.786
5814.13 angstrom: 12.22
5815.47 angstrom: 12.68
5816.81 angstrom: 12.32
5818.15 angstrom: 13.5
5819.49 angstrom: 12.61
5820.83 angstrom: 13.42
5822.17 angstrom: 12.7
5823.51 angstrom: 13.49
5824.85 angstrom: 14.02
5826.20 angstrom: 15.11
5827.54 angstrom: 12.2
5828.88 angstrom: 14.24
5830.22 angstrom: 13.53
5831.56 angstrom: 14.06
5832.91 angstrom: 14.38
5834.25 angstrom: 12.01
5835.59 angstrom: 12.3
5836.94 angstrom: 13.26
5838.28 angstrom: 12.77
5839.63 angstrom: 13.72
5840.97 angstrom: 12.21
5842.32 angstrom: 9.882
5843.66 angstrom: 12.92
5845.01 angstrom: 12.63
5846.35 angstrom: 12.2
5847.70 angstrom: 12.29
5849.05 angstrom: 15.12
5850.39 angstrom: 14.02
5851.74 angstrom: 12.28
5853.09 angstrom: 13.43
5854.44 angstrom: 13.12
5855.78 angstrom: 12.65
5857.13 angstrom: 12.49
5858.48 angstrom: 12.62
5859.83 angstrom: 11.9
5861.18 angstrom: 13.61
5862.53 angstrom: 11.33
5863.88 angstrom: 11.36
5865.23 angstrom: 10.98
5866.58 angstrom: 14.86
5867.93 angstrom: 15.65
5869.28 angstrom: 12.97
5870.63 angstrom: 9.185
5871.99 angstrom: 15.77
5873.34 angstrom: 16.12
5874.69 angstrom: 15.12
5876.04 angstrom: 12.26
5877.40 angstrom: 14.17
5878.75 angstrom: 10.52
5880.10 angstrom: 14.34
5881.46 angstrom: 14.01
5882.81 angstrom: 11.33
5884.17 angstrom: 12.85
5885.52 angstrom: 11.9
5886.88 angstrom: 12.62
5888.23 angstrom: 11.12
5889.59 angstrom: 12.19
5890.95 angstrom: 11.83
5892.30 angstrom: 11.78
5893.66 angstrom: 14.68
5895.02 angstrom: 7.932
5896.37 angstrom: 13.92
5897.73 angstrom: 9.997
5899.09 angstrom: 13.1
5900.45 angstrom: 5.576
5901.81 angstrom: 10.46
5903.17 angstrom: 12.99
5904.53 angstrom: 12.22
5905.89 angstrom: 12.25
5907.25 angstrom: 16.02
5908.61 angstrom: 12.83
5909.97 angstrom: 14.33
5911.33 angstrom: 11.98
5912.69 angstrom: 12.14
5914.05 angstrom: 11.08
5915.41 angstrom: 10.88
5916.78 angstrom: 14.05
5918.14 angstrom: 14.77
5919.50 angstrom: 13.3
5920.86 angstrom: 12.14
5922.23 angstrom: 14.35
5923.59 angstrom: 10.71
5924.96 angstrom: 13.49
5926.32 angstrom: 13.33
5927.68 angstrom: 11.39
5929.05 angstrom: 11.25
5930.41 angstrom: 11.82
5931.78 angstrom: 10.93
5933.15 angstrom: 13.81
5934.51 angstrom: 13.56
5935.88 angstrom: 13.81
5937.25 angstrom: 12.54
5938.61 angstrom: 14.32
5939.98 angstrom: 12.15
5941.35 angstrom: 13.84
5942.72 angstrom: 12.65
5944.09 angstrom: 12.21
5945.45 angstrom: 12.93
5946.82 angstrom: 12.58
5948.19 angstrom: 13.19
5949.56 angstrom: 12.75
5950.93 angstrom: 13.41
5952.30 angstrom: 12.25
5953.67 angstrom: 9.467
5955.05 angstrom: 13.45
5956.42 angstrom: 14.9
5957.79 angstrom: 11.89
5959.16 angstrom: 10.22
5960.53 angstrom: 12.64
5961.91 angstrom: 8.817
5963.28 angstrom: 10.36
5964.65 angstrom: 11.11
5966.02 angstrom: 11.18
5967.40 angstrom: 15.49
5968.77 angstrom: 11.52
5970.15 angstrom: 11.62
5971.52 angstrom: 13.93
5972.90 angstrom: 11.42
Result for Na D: 2.5 angstrom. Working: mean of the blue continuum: 13.3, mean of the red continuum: 12.7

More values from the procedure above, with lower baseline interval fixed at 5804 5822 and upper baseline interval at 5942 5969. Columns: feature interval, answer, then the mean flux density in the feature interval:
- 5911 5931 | -0.13 angstrom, 12.5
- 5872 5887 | -0.85 angstrom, 13.3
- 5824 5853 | -0.53 angstrom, 13.1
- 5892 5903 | 1.34 angstrom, 11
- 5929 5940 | -0.46 angstrom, 12.8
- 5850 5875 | -0.72 angstrom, 13.1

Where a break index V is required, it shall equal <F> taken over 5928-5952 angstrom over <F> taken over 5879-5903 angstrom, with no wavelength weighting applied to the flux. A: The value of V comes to 1.1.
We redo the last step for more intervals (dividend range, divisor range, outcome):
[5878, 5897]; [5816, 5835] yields 0.91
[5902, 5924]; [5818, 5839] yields 0.96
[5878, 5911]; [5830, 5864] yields 0.95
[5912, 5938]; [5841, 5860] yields 0.99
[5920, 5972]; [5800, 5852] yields 0.95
